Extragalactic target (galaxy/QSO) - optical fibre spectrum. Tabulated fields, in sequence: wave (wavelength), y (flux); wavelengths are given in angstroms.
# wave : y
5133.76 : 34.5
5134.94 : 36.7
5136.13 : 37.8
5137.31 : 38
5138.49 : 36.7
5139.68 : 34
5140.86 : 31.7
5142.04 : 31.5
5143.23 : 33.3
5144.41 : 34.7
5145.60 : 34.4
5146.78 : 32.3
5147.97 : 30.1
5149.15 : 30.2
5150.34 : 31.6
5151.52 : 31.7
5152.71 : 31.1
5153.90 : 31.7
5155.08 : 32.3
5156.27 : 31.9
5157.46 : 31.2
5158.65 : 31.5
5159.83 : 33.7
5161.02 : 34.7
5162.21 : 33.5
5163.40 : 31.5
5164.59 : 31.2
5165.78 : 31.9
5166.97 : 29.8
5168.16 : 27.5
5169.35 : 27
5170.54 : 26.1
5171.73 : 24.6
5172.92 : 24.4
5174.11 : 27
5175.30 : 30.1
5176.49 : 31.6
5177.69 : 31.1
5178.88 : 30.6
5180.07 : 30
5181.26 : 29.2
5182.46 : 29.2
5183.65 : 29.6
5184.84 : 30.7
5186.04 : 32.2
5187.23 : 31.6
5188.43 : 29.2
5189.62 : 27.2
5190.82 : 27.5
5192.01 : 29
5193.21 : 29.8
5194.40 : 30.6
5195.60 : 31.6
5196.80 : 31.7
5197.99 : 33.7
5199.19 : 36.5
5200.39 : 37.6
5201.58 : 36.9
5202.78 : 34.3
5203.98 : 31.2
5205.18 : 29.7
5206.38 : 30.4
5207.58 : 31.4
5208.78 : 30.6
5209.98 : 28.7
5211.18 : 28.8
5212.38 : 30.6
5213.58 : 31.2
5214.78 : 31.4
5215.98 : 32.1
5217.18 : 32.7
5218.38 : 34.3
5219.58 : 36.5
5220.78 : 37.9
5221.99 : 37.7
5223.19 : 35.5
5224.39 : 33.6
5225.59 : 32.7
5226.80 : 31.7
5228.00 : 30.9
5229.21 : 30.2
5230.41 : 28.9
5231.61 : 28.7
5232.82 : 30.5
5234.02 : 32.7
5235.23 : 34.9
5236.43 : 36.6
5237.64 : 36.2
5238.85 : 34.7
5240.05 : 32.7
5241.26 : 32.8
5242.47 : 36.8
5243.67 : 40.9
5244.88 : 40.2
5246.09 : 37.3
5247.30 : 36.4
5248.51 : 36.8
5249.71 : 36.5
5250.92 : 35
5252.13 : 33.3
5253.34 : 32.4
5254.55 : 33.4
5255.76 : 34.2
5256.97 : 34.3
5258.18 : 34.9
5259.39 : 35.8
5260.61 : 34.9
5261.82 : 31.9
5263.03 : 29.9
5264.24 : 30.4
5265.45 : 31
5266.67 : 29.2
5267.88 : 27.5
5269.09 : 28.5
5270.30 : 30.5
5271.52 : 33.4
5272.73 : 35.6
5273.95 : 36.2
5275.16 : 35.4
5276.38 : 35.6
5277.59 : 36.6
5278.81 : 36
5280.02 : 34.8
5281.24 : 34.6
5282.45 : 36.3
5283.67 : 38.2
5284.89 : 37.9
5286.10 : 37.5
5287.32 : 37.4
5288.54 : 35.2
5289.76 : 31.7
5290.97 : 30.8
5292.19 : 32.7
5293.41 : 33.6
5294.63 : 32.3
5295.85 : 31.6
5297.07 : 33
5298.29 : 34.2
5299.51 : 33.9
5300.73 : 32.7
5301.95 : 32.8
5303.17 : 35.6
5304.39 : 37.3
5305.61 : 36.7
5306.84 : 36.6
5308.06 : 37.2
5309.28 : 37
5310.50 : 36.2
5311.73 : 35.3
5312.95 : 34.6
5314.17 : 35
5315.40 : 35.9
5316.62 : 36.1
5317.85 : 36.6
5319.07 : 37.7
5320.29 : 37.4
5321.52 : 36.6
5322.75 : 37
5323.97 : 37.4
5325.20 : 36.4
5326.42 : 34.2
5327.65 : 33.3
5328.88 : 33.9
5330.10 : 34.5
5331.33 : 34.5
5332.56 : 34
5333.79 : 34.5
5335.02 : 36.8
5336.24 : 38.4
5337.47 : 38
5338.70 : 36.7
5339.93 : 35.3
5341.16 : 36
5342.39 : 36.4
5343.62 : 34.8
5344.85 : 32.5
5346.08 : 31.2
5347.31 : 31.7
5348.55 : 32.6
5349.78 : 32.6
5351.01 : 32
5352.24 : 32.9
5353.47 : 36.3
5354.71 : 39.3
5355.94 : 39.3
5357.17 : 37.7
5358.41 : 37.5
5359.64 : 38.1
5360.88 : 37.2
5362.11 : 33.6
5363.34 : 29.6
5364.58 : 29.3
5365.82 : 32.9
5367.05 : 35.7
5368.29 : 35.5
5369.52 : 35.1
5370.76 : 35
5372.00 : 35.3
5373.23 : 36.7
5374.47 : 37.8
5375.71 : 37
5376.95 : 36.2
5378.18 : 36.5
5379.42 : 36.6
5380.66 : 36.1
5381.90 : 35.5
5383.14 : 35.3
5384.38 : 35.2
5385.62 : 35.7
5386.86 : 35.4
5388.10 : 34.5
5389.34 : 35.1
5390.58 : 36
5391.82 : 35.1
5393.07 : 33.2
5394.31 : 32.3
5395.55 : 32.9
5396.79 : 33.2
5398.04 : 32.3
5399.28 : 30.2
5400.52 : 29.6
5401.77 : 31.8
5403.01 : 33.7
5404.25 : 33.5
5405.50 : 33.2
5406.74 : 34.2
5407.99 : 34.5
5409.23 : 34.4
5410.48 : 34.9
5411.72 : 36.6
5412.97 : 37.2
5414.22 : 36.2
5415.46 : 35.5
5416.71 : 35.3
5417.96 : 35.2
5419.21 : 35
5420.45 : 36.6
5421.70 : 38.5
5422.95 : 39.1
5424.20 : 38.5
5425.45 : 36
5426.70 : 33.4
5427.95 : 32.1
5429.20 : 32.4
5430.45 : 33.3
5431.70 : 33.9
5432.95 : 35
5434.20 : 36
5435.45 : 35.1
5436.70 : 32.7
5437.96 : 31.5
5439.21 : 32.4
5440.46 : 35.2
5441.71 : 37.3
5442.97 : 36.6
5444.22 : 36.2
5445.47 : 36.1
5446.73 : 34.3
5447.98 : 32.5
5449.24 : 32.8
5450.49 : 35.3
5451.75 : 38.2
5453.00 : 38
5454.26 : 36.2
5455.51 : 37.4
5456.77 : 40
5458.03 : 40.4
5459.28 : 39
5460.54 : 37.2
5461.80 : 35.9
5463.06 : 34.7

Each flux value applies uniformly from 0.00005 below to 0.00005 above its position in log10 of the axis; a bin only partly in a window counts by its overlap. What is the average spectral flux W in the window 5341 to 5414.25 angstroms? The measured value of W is 34.6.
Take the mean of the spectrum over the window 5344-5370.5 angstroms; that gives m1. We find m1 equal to 34.4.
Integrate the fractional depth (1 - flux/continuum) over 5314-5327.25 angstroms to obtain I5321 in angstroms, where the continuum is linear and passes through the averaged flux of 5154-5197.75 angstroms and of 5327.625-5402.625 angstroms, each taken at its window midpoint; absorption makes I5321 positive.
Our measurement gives -1.1 angstroms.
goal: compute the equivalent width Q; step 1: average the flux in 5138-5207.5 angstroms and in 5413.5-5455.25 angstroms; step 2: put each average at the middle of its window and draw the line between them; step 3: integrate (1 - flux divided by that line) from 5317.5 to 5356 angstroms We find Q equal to -1.8 angstroms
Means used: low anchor 31.2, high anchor 35.3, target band 35.3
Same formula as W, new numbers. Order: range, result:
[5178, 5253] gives 32.8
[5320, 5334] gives 35.3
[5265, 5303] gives 33.8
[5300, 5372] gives 35.3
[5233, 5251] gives 35.9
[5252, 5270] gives 32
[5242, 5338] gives 34.9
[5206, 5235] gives 32.1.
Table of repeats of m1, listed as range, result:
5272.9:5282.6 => 35.7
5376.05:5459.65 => 35.1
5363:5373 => 33.8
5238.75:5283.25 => 34.2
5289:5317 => 34.5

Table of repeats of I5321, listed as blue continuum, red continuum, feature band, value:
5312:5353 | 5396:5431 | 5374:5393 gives -0.6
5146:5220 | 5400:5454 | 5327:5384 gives -2.4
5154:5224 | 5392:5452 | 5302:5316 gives -1.3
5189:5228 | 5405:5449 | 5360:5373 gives 0.1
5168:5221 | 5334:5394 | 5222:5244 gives -1.1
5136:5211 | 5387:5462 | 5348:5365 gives -0.5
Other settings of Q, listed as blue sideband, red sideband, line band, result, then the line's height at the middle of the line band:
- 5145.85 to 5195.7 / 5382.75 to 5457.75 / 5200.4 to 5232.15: -1.3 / 31.1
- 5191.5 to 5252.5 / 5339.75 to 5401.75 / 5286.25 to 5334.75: -1.2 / 34.1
